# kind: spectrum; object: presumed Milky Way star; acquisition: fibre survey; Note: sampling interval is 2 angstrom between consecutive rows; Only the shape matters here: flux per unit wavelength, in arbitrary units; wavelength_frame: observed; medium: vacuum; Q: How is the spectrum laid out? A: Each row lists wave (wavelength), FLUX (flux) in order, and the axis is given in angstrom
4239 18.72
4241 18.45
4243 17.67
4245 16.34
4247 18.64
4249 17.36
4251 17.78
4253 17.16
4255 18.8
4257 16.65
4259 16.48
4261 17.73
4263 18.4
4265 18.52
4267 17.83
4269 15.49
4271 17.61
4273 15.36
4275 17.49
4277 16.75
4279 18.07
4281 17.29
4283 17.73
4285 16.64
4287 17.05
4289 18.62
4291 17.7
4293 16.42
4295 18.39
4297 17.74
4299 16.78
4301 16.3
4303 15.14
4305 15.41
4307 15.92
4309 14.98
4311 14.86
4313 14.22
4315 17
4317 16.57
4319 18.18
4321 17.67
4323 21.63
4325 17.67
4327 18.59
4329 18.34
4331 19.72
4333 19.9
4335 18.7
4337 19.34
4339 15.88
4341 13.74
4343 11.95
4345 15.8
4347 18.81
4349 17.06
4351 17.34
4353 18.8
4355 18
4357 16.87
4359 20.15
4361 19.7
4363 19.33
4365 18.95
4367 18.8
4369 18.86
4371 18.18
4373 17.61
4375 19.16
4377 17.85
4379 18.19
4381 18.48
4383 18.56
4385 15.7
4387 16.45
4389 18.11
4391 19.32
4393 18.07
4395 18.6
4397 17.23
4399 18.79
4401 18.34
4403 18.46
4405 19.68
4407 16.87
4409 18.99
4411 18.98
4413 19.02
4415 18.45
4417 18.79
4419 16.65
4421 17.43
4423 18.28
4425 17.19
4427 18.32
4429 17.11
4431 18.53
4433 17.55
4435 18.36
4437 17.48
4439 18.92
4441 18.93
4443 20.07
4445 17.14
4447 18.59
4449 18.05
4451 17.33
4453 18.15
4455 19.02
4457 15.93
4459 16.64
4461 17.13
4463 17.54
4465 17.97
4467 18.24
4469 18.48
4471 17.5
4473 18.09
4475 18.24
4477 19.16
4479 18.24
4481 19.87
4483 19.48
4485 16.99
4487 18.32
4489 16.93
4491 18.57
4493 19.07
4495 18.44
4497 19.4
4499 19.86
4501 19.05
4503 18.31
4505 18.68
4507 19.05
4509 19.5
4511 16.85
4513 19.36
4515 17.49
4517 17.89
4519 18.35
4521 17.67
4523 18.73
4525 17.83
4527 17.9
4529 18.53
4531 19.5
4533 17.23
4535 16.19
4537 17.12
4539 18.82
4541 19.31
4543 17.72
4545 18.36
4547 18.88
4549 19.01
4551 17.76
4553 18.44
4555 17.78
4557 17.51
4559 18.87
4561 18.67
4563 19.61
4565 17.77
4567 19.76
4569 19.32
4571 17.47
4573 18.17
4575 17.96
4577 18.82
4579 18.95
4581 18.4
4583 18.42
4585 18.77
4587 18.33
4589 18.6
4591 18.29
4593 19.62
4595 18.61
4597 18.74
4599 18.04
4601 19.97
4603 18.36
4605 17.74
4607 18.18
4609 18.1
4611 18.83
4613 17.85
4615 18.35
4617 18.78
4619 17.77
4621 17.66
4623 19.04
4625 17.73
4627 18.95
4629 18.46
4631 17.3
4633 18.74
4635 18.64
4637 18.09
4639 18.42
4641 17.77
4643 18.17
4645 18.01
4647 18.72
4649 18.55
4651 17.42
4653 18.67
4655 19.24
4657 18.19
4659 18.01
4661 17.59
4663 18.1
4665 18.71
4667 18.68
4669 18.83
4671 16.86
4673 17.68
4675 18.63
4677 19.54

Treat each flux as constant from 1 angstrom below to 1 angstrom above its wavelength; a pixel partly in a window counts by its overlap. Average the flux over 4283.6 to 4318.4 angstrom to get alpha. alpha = 16.5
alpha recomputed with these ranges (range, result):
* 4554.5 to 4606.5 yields 18.6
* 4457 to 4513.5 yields 18.3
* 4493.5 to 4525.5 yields 18.5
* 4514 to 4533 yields 18.2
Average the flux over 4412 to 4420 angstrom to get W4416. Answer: 18.2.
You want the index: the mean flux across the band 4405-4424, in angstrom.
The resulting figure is 18.2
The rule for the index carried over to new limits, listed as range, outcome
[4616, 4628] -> 18.3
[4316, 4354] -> 17.7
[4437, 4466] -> 17.9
